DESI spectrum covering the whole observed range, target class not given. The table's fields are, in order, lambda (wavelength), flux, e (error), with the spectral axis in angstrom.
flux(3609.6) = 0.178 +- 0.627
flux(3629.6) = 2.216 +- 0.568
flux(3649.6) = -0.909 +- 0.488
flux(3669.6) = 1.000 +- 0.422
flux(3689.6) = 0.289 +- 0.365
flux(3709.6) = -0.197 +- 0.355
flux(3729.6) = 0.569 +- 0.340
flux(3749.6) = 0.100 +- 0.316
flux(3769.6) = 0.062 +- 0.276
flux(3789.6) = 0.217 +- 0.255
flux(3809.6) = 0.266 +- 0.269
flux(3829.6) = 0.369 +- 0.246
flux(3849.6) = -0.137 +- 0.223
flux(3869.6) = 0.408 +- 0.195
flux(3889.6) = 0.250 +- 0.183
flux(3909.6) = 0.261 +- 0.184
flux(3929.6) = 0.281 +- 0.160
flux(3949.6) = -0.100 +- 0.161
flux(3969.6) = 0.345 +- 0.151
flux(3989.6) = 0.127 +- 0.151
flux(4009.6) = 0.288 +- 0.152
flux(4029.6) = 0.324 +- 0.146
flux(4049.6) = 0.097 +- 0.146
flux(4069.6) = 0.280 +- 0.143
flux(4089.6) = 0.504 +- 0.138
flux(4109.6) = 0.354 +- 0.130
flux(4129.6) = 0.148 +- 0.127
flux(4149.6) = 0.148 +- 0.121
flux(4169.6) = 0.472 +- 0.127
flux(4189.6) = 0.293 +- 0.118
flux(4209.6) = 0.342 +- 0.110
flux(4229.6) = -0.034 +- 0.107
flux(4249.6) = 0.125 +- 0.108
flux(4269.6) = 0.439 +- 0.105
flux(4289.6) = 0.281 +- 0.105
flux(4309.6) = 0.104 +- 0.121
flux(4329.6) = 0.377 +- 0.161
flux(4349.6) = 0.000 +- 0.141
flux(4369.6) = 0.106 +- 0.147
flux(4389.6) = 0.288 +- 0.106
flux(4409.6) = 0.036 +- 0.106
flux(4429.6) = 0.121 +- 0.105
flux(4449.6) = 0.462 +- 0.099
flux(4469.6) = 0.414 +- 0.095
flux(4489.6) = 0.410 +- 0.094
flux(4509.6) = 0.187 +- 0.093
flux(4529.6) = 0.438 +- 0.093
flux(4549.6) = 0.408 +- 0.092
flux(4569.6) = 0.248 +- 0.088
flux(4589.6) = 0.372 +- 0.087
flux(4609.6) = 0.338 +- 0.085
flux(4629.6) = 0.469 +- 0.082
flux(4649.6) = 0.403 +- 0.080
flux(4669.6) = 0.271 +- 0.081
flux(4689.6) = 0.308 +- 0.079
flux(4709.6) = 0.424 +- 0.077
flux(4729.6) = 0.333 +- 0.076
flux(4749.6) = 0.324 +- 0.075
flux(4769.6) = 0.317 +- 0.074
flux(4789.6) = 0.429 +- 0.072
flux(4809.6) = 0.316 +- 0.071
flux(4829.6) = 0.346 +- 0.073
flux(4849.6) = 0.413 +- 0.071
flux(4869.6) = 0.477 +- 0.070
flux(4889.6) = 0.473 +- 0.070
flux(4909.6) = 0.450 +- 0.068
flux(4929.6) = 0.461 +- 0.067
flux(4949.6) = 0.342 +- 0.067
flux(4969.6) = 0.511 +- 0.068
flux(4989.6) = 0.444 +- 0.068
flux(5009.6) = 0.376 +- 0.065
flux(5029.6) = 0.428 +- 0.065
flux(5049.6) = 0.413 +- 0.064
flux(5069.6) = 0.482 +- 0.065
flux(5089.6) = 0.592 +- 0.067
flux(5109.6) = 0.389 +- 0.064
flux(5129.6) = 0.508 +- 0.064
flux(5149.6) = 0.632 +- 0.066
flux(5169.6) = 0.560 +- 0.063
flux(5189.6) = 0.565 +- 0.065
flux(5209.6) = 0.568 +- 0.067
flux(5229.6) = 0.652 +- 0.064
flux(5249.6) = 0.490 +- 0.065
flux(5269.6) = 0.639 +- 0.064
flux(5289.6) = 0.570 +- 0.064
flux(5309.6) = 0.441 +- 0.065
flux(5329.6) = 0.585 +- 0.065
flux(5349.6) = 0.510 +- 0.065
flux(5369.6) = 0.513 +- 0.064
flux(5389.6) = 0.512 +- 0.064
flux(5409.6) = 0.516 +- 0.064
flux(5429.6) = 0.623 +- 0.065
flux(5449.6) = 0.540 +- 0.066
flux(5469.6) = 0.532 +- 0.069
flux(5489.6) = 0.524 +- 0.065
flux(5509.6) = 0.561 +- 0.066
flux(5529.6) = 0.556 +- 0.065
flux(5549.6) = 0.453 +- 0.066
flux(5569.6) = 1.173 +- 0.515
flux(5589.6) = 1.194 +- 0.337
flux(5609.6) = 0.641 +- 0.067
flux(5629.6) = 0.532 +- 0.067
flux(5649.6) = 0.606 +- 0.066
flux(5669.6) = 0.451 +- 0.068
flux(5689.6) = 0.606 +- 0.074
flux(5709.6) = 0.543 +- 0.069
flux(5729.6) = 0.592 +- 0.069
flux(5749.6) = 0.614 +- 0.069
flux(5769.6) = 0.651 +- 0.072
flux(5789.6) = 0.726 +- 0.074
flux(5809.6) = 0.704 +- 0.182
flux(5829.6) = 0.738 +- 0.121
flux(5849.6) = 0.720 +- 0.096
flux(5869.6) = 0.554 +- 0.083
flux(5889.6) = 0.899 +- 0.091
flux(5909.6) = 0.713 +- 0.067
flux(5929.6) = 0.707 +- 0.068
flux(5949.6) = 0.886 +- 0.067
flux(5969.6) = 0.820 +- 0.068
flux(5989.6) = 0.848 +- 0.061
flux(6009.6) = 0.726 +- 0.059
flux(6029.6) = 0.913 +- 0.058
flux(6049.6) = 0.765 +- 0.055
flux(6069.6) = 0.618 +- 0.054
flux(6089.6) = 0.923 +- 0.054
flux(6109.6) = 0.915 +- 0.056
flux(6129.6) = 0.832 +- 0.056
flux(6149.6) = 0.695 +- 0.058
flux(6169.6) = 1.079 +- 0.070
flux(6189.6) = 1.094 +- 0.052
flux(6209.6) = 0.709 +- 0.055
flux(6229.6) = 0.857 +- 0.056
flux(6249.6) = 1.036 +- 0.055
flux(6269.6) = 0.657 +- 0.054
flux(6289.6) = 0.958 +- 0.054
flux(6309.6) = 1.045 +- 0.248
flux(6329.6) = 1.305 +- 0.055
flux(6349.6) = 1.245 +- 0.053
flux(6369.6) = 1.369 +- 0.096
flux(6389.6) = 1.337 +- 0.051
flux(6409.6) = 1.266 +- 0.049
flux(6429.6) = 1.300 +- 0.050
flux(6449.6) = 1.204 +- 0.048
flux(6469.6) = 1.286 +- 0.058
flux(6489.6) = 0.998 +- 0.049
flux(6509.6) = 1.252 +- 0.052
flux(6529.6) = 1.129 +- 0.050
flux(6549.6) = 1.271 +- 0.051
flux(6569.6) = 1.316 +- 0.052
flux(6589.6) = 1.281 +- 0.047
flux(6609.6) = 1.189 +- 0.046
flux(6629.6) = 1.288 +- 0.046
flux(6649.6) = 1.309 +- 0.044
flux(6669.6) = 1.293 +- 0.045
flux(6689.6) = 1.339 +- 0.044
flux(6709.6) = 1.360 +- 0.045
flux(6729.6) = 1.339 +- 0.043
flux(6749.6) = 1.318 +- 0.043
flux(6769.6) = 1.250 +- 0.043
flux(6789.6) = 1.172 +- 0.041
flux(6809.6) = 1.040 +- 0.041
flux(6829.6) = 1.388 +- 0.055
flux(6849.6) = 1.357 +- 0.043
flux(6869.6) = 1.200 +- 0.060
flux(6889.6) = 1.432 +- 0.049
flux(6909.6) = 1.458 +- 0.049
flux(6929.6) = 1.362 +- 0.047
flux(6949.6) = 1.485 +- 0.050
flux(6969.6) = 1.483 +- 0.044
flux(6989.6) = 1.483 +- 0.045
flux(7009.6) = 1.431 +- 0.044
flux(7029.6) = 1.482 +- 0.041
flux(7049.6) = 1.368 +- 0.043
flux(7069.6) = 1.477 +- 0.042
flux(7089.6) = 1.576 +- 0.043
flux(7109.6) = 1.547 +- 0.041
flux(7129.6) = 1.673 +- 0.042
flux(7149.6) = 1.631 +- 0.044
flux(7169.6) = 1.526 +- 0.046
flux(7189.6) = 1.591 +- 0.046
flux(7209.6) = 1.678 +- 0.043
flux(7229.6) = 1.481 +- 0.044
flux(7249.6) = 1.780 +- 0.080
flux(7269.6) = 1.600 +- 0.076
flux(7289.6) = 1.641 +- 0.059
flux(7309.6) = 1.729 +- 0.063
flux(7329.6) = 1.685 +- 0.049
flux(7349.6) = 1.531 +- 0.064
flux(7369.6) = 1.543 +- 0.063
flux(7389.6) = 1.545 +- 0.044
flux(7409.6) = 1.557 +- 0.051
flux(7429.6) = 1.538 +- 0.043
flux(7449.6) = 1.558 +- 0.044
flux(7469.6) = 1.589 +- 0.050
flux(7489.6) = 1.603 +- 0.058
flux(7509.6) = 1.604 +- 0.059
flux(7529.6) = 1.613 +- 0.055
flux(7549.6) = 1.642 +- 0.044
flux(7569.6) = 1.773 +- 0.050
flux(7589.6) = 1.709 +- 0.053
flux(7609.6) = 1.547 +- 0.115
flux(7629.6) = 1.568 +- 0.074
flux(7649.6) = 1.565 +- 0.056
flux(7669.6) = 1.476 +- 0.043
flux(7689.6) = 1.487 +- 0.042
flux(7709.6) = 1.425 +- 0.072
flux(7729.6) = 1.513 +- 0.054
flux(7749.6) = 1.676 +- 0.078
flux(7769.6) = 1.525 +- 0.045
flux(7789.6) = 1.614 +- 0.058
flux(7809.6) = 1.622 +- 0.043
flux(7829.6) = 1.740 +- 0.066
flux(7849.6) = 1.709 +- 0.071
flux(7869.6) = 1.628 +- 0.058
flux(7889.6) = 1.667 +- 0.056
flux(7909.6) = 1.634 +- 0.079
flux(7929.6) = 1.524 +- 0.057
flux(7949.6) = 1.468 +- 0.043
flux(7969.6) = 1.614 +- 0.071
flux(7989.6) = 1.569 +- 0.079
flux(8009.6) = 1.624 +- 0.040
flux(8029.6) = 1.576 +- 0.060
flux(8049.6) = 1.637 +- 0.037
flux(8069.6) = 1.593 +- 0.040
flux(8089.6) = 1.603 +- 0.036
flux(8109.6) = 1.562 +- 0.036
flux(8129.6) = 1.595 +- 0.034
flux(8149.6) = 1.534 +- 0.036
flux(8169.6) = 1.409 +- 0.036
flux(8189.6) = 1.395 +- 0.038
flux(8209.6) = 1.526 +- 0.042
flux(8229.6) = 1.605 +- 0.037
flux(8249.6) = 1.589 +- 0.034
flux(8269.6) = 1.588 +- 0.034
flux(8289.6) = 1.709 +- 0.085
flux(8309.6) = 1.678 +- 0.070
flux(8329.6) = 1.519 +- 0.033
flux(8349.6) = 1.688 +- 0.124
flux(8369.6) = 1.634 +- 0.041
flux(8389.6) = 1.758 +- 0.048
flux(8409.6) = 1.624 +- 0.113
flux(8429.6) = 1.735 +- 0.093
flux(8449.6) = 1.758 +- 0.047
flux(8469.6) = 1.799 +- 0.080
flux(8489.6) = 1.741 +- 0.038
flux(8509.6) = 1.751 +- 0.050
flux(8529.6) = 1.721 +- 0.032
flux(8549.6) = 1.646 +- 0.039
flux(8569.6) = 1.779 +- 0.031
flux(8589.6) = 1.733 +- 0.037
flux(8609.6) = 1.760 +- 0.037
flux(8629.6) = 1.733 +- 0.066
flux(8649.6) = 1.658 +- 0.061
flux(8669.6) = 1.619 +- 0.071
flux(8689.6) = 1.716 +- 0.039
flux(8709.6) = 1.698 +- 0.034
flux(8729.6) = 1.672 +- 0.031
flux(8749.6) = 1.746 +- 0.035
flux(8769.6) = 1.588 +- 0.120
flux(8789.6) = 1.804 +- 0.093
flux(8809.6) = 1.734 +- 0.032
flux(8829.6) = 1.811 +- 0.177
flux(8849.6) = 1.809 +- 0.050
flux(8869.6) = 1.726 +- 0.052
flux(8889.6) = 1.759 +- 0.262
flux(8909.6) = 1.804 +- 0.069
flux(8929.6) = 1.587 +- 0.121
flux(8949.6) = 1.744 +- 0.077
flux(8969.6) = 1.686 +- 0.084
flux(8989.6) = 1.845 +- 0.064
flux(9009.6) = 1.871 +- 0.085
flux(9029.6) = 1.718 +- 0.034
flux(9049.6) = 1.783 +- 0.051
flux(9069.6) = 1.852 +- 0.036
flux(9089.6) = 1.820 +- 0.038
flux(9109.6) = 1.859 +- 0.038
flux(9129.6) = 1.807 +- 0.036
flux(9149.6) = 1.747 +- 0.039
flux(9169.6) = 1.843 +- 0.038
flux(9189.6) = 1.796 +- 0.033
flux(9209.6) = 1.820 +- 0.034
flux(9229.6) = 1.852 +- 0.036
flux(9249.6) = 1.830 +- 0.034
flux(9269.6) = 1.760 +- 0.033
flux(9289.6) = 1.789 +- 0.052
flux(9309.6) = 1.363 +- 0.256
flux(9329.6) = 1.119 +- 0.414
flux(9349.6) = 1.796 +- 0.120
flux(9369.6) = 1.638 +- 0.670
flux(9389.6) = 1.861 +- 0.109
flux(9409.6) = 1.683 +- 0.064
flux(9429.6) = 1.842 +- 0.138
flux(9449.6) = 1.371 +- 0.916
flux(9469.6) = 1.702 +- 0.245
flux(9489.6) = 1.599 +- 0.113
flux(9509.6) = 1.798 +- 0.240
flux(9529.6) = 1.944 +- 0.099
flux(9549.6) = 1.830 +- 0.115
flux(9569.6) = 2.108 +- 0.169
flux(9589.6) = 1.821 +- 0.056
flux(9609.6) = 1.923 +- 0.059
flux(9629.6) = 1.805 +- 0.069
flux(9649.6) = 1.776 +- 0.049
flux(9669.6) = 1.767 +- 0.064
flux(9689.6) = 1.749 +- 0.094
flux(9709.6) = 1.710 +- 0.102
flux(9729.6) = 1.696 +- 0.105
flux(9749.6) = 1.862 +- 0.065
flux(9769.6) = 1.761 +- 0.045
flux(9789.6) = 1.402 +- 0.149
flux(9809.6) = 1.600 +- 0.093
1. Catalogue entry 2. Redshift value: 0.581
